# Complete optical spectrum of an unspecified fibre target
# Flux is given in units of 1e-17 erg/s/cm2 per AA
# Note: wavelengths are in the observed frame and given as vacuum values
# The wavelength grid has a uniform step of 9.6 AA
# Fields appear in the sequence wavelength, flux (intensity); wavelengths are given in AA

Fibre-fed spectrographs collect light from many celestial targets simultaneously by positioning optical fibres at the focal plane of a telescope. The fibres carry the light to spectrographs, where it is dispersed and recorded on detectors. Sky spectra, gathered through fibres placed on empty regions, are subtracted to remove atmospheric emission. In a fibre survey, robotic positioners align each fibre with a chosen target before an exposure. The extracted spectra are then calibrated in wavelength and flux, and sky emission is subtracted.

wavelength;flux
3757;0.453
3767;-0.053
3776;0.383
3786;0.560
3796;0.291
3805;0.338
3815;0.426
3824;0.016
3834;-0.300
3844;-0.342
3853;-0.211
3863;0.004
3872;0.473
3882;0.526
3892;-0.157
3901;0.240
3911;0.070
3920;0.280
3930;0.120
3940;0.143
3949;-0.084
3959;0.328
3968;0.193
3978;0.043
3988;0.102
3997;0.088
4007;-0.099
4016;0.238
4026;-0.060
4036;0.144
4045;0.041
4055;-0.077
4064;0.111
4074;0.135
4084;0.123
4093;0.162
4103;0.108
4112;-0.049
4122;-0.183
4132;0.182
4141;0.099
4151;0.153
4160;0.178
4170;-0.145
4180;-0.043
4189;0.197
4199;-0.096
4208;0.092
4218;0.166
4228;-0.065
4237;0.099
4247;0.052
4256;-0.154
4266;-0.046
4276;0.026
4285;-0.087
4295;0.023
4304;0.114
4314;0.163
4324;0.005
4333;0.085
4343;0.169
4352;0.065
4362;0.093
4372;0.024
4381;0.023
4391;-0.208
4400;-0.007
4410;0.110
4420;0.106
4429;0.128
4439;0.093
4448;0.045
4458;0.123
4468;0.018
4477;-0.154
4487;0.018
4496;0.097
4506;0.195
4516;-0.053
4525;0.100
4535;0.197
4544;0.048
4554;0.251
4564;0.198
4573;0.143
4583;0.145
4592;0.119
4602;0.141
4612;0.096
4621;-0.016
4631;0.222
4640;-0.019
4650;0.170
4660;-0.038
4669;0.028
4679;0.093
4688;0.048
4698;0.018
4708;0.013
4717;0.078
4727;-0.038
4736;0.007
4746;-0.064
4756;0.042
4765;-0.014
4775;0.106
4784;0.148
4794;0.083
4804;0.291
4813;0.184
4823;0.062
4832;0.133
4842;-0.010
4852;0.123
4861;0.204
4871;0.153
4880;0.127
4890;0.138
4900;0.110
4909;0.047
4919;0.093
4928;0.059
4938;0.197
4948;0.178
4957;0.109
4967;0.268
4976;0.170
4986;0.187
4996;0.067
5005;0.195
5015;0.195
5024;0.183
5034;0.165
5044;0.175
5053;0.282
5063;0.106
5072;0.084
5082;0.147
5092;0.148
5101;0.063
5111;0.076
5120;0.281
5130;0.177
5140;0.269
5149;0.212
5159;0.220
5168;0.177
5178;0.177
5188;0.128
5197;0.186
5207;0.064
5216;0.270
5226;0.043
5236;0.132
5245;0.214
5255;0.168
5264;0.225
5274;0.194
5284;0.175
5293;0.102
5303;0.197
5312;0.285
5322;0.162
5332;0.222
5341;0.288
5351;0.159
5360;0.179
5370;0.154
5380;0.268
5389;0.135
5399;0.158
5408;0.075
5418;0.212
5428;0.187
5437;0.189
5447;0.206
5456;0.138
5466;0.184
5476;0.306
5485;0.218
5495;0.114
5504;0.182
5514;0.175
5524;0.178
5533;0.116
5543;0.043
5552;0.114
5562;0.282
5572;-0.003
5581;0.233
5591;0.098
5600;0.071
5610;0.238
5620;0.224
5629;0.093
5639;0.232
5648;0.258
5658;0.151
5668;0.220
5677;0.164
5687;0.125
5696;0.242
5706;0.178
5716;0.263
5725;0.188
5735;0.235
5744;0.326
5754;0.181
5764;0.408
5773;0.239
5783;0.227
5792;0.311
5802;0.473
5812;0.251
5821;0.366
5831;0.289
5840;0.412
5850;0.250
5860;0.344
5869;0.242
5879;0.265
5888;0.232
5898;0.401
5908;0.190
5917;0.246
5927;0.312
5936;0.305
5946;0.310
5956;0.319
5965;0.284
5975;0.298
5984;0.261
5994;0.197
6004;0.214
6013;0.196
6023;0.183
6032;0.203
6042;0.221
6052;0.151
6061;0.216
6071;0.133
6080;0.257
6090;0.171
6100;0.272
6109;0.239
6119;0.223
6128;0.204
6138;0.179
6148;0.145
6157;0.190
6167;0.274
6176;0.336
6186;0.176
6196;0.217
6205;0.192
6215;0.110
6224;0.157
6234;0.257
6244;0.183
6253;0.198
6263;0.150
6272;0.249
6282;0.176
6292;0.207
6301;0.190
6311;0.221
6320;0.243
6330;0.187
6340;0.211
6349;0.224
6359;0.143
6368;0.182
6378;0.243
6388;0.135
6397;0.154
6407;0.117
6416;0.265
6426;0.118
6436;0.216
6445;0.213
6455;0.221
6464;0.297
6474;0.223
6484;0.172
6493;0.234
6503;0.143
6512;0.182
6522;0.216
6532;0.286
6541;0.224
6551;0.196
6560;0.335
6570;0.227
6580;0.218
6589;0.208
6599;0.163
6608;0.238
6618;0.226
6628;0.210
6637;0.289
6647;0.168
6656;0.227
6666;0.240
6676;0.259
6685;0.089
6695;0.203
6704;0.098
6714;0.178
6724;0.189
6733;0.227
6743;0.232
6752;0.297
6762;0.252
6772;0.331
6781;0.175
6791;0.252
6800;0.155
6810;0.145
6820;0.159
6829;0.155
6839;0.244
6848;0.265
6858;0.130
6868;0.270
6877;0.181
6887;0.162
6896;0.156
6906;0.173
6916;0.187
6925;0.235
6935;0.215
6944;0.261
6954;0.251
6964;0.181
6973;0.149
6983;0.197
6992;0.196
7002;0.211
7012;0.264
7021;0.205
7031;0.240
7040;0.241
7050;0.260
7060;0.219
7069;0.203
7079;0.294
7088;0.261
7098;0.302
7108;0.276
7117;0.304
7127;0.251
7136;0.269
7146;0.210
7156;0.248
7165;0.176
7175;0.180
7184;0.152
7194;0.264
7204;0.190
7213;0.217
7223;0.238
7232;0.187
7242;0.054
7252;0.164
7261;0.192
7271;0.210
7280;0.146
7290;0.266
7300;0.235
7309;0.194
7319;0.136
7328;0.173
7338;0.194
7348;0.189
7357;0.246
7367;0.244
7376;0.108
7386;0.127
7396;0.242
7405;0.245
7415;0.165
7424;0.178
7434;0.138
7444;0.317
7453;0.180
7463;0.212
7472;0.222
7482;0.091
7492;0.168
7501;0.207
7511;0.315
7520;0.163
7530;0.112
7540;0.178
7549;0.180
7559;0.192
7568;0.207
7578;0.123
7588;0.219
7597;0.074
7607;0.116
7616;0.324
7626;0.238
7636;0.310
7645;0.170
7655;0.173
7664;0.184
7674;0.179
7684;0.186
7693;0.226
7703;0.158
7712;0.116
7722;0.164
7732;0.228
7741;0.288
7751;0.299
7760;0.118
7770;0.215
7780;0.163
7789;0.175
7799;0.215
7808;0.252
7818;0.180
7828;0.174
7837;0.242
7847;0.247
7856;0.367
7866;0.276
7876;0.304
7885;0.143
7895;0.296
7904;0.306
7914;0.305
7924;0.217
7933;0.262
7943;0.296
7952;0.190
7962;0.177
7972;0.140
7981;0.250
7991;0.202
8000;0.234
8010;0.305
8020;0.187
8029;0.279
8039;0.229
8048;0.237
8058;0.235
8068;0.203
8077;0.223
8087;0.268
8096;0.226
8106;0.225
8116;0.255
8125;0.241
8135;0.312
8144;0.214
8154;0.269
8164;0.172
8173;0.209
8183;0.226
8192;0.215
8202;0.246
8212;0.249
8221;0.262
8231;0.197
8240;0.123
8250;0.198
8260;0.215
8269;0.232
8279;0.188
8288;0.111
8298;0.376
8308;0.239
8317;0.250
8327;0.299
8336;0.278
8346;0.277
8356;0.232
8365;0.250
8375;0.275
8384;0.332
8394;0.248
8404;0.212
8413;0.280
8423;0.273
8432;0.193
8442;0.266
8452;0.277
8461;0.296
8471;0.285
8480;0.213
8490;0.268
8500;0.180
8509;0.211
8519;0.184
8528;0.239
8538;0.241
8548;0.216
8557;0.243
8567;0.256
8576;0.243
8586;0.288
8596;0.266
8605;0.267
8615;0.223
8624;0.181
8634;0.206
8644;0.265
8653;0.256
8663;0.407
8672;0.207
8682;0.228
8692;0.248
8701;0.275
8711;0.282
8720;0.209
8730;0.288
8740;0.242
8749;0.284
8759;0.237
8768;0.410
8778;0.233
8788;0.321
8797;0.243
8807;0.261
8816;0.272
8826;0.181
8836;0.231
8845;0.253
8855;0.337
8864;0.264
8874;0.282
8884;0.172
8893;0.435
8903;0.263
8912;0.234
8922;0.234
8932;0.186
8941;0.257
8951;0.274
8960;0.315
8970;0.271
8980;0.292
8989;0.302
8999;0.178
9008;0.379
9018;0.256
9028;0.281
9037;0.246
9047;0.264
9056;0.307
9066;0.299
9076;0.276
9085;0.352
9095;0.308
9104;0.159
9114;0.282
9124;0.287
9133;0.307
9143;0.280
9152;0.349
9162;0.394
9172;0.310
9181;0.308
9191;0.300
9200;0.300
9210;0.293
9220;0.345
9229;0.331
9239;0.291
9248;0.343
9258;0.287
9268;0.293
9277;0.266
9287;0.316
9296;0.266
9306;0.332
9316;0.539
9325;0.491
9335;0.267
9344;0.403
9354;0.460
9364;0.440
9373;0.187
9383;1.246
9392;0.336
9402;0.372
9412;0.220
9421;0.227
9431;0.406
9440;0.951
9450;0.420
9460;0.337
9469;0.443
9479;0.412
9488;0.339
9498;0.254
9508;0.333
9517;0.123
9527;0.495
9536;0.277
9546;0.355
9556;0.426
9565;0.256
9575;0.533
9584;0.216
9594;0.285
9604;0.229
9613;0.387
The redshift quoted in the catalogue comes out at 1.075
